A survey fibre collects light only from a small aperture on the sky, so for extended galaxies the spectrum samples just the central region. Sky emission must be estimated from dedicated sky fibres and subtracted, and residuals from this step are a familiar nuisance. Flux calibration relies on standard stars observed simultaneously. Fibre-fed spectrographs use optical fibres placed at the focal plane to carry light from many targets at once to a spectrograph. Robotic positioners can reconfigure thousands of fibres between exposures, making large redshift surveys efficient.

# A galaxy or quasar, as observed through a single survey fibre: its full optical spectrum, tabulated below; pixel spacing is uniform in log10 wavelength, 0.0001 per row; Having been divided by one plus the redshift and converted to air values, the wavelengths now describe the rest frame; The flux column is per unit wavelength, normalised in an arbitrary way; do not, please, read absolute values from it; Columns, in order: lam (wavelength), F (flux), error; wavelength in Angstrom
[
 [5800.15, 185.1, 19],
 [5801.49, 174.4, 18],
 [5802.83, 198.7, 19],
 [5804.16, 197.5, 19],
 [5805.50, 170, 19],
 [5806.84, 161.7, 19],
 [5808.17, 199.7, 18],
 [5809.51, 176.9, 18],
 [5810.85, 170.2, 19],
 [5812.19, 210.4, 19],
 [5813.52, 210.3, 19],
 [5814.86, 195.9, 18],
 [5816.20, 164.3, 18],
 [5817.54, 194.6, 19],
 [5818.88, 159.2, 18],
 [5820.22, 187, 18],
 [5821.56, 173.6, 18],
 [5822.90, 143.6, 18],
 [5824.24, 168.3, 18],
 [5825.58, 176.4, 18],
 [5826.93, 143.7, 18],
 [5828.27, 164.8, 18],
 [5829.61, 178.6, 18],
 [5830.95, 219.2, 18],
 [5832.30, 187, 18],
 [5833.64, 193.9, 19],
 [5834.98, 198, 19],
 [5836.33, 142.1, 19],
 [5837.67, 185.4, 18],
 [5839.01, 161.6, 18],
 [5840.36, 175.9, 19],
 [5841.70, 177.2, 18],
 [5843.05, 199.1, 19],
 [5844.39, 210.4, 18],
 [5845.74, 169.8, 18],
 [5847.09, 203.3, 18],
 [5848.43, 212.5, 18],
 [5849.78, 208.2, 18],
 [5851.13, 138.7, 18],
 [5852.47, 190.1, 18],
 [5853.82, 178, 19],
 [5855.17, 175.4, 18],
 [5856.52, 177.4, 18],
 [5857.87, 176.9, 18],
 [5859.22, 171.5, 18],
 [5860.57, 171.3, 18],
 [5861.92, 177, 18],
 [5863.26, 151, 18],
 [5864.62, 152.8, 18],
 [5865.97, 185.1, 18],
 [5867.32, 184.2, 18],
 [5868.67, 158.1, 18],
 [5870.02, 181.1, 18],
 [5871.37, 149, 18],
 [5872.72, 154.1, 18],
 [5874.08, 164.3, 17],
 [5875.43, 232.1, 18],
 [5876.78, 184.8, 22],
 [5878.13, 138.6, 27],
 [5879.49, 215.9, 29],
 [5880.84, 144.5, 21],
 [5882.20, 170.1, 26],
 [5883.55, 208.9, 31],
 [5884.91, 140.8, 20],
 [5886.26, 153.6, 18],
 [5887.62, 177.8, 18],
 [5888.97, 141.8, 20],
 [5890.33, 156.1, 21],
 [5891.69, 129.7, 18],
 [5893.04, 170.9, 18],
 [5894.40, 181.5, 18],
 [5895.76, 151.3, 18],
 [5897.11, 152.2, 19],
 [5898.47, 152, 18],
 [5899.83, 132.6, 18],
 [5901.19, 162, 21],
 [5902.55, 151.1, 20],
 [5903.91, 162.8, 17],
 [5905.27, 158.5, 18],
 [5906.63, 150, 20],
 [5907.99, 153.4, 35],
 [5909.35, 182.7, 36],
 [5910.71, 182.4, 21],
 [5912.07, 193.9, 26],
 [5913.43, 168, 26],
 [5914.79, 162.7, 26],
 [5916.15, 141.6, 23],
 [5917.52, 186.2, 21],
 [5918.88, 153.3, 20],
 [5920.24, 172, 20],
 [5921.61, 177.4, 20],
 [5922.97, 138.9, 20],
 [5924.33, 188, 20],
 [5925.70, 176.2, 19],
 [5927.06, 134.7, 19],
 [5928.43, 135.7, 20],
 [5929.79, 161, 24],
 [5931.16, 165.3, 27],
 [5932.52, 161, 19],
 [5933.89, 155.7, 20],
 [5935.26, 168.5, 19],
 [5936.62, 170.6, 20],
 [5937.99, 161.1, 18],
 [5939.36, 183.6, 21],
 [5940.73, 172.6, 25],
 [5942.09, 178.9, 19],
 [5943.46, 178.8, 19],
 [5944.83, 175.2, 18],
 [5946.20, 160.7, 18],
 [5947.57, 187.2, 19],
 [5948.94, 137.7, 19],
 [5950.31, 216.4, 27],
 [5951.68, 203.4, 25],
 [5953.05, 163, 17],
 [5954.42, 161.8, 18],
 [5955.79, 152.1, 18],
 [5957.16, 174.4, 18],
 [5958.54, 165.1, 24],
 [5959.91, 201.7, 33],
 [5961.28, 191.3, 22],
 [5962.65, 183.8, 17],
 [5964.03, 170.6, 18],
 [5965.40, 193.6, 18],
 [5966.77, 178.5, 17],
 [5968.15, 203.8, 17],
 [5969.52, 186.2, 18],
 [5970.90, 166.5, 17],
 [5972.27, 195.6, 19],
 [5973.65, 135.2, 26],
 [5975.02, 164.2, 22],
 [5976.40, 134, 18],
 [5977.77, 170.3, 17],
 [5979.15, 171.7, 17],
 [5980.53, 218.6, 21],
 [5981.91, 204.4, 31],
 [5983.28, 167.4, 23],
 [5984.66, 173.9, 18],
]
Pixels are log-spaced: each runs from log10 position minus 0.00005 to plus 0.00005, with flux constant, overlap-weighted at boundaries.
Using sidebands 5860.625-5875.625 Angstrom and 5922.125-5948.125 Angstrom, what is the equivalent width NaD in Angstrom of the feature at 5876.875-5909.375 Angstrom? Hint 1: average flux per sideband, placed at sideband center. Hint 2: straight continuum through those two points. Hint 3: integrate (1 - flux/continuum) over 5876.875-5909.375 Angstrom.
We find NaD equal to 1.6 Angstrom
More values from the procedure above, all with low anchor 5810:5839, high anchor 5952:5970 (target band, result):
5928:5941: 1.12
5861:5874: 0.96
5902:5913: 0.75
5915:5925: 0.78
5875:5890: 0.58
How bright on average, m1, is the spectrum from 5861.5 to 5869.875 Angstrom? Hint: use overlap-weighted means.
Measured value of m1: 169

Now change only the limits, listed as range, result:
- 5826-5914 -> 172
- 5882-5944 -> 163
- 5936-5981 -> 176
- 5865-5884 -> 176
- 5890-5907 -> 155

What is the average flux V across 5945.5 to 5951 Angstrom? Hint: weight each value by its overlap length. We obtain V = 175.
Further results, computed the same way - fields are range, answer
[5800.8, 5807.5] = 180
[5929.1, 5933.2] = 163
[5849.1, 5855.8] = 178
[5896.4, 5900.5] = 146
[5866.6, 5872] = 169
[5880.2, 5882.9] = 158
